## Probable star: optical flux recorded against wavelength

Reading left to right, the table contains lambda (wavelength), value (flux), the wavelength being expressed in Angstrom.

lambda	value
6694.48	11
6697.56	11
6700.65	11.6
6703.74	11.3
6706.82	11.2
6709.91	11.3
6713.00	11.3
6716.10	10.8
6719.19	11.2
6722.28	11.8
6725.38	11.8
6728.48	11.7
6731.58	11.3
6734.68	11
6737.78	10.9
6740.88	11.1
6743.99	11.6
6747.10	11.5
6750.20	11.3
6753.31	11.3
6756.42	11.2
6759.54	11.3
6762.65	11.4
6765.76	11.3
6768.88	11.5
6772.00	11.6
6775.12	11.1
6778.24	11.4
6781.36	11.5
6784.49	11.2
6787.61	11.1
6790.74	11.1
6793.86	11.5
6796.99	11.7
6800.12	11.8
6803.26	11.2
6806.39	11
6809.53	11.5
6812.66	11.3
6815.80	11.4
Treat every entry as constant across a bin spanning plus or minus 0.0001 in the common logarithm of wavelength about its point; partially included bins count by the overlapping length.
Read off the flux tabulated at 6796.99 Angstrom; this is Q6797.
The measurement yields 11.7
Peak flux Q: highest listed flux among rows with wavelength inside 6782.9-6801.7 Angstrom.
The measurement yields 11.8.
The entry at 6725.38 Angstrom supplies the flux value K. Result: 11.8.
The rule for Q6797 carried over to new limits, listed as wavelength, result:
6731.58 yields 11.3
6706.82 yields 11.2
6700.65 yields 11.6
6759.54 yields 11.3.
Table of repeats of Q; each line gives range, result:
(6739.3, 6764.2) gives 11.6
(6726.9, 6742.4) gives 11.7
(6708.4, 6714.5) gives 11.3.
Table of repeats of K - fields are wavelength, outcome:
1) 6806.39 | 11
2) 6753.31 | 11.3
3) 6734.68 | 11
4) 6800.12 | 11.8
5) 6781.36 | 11.5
